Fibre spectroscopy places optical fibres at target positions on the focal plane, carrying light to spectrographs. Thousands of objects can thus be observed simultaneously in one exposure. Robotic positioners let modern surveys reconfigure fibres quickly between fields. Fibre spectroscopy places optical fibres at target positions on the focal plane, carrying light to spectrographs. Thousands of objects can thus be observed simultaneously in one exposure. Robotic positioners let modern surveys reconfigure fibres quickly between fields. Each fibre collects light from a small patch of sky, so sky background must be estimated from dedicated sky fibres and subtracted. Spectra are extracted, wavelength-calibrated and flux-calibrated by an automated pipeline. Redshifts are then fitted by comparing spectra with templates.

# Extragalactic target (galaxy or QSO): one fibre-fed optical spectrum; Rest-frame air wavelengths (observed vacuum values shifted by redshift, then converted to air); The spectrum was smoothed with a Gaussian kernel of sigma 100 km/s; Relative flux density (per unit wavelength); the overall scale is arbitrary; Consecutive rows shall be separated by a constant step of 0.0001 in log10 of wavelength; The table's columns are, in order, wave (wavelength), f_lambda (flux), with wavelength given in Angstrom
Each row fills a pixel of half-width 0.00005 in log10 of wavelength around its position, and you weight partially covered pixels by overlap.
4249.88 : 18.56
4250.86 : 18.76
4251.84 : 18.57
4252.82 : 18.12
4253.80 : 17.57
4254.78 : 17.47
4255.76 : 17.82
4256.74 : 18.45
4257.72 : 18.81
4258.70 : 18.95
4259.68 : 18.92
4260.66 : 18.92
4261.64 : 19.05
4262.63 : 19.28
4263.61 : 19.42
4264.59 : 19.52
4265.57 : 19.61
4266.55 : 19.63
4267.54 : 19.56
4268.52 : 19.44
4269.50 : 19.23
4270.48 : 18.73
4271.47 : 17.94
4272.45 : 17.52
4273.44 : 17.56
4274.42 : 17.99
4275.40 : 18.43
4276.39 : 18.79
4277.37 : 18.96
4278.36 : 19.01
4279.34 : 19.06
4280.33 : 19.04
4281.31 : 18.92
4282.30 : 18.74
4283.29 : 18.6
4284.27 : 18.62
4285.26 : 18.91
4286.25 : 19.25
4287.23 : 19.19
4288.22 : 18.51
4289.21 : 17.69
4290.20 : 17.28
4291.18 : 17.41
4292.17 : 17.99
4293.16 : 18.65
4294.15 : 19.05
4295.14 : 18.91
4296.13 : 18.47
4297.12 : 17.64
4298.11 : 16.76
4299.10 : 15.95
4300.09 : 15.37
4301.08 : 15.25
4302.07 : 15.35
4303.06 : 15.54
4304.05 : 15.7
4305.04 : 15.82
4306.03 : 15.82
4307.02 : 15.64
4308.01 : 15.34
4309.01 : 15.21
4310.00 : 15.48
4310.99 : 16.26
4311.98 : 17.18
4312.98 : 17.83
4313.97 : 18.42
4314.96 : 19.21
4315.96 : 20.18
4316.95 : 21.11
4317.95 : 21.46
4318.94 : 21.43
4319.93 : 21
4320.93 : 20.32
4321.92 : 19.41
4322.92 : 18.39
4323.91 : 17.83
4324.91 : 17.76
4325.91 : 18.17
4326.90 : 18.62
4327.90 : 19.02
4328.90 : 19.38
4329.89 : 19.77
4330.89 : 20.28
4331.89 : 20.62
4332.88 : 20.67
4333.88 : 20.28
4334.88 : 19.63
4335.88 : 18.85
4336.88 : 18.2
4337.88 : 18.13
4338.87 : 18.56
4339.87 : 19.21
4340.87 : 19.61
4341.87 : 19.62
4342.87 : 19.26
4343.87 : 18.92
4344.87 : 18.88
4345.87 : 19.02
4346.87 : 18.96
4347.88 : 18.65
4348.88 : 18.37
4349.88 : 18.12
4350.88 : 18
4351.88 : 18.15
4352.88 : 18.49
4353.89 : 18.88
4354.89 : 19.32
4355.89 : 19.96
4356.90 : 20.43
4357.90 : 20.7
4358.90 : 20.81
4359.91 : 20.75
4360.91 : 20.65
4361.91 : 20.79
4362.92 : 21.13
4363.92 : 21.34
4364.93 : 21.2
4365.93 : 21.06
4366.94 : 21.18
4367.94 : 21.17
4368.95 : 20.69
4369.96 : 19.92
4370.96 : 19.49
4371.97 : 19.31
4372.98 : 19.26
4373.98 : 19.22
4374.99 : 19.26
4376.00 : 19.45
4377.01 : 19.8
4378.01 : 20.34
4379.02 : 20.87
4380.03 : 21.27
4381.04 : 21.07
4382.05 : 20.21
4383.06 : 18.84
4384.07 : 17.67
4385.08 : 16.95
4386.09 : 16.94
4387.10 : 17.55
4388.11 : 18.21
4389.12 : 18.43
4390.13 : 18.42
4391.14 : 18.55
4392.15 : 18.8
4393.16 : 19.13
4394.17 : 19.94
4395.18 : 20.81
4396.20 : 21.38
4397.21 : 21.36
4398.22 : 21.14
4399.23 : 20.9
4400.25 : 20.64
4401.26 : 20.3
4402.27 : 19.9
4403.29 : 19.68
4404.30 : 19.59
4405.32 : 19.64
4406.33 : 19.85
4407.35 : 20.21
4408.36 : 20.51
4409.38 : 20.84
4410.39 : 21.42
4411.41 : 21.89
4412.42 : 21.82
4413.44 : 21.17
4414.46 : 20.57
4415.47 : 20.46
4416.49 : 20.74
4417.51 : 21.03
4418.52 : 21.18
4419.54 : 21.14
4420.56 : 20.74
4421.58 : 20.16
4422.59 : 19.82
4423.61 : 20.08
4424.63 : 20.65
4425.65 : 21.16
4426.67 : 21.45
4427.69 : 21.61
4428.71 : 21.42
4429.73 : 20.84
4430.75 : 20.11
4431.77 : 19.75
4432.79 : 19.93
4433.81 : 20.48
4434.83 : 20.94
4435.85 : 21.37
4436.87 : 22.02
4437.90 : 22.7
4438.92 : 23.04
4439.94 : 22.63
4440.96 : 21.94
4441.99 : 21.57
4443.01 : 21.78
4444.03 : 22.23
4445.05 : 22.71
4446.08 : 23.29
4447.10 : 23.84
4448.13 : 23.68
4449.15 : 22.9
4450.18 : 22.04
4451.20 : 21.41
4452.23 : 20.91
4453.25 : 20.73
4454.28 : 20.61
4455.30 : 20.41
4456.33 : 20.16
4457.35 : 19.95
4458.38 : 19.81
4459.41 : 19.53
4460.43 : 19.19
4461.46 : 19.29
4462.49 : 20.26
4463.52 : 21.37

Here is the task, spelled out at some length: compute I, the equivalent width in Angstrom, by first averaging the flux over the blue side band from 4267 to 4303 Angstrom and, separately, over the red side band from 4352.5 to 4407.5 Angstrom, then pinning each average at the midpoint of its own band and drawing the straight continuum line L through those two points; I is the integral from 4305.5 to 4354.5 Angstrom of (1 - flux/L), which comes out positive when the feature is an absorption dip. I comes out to 0.6 Angstrom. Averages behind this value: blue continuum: 18.1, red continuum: 19.9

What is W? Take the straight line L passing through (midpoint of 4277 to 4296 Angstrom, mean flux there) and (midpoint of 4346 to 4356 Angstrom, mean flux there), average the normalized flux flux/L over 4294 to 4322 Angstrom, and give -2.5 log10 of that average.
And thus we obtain 0.06 mag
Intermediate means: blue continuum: 18.6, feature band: 17.6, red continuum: 18.6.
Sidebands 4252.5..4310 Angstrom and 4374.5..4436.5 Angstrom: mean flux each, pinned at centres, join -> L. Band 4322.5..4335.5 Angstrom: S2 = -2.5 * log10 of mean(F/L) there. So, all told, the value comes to -0.025 mag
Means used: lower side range 18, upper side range 20.2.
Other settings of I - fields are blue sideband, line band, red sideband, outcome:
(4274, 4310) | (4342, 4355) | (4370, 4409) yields 0.0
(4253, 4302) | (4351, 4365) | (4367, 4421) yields -0.4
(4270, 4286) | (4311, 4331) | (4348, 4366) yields 0.0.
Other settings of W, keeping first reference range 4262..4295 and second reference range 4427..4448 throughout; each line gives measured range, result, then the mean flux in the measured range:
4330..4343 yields 0.02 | 19.5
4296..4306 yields 0.19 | 16.1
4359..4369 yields -0.03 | 21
